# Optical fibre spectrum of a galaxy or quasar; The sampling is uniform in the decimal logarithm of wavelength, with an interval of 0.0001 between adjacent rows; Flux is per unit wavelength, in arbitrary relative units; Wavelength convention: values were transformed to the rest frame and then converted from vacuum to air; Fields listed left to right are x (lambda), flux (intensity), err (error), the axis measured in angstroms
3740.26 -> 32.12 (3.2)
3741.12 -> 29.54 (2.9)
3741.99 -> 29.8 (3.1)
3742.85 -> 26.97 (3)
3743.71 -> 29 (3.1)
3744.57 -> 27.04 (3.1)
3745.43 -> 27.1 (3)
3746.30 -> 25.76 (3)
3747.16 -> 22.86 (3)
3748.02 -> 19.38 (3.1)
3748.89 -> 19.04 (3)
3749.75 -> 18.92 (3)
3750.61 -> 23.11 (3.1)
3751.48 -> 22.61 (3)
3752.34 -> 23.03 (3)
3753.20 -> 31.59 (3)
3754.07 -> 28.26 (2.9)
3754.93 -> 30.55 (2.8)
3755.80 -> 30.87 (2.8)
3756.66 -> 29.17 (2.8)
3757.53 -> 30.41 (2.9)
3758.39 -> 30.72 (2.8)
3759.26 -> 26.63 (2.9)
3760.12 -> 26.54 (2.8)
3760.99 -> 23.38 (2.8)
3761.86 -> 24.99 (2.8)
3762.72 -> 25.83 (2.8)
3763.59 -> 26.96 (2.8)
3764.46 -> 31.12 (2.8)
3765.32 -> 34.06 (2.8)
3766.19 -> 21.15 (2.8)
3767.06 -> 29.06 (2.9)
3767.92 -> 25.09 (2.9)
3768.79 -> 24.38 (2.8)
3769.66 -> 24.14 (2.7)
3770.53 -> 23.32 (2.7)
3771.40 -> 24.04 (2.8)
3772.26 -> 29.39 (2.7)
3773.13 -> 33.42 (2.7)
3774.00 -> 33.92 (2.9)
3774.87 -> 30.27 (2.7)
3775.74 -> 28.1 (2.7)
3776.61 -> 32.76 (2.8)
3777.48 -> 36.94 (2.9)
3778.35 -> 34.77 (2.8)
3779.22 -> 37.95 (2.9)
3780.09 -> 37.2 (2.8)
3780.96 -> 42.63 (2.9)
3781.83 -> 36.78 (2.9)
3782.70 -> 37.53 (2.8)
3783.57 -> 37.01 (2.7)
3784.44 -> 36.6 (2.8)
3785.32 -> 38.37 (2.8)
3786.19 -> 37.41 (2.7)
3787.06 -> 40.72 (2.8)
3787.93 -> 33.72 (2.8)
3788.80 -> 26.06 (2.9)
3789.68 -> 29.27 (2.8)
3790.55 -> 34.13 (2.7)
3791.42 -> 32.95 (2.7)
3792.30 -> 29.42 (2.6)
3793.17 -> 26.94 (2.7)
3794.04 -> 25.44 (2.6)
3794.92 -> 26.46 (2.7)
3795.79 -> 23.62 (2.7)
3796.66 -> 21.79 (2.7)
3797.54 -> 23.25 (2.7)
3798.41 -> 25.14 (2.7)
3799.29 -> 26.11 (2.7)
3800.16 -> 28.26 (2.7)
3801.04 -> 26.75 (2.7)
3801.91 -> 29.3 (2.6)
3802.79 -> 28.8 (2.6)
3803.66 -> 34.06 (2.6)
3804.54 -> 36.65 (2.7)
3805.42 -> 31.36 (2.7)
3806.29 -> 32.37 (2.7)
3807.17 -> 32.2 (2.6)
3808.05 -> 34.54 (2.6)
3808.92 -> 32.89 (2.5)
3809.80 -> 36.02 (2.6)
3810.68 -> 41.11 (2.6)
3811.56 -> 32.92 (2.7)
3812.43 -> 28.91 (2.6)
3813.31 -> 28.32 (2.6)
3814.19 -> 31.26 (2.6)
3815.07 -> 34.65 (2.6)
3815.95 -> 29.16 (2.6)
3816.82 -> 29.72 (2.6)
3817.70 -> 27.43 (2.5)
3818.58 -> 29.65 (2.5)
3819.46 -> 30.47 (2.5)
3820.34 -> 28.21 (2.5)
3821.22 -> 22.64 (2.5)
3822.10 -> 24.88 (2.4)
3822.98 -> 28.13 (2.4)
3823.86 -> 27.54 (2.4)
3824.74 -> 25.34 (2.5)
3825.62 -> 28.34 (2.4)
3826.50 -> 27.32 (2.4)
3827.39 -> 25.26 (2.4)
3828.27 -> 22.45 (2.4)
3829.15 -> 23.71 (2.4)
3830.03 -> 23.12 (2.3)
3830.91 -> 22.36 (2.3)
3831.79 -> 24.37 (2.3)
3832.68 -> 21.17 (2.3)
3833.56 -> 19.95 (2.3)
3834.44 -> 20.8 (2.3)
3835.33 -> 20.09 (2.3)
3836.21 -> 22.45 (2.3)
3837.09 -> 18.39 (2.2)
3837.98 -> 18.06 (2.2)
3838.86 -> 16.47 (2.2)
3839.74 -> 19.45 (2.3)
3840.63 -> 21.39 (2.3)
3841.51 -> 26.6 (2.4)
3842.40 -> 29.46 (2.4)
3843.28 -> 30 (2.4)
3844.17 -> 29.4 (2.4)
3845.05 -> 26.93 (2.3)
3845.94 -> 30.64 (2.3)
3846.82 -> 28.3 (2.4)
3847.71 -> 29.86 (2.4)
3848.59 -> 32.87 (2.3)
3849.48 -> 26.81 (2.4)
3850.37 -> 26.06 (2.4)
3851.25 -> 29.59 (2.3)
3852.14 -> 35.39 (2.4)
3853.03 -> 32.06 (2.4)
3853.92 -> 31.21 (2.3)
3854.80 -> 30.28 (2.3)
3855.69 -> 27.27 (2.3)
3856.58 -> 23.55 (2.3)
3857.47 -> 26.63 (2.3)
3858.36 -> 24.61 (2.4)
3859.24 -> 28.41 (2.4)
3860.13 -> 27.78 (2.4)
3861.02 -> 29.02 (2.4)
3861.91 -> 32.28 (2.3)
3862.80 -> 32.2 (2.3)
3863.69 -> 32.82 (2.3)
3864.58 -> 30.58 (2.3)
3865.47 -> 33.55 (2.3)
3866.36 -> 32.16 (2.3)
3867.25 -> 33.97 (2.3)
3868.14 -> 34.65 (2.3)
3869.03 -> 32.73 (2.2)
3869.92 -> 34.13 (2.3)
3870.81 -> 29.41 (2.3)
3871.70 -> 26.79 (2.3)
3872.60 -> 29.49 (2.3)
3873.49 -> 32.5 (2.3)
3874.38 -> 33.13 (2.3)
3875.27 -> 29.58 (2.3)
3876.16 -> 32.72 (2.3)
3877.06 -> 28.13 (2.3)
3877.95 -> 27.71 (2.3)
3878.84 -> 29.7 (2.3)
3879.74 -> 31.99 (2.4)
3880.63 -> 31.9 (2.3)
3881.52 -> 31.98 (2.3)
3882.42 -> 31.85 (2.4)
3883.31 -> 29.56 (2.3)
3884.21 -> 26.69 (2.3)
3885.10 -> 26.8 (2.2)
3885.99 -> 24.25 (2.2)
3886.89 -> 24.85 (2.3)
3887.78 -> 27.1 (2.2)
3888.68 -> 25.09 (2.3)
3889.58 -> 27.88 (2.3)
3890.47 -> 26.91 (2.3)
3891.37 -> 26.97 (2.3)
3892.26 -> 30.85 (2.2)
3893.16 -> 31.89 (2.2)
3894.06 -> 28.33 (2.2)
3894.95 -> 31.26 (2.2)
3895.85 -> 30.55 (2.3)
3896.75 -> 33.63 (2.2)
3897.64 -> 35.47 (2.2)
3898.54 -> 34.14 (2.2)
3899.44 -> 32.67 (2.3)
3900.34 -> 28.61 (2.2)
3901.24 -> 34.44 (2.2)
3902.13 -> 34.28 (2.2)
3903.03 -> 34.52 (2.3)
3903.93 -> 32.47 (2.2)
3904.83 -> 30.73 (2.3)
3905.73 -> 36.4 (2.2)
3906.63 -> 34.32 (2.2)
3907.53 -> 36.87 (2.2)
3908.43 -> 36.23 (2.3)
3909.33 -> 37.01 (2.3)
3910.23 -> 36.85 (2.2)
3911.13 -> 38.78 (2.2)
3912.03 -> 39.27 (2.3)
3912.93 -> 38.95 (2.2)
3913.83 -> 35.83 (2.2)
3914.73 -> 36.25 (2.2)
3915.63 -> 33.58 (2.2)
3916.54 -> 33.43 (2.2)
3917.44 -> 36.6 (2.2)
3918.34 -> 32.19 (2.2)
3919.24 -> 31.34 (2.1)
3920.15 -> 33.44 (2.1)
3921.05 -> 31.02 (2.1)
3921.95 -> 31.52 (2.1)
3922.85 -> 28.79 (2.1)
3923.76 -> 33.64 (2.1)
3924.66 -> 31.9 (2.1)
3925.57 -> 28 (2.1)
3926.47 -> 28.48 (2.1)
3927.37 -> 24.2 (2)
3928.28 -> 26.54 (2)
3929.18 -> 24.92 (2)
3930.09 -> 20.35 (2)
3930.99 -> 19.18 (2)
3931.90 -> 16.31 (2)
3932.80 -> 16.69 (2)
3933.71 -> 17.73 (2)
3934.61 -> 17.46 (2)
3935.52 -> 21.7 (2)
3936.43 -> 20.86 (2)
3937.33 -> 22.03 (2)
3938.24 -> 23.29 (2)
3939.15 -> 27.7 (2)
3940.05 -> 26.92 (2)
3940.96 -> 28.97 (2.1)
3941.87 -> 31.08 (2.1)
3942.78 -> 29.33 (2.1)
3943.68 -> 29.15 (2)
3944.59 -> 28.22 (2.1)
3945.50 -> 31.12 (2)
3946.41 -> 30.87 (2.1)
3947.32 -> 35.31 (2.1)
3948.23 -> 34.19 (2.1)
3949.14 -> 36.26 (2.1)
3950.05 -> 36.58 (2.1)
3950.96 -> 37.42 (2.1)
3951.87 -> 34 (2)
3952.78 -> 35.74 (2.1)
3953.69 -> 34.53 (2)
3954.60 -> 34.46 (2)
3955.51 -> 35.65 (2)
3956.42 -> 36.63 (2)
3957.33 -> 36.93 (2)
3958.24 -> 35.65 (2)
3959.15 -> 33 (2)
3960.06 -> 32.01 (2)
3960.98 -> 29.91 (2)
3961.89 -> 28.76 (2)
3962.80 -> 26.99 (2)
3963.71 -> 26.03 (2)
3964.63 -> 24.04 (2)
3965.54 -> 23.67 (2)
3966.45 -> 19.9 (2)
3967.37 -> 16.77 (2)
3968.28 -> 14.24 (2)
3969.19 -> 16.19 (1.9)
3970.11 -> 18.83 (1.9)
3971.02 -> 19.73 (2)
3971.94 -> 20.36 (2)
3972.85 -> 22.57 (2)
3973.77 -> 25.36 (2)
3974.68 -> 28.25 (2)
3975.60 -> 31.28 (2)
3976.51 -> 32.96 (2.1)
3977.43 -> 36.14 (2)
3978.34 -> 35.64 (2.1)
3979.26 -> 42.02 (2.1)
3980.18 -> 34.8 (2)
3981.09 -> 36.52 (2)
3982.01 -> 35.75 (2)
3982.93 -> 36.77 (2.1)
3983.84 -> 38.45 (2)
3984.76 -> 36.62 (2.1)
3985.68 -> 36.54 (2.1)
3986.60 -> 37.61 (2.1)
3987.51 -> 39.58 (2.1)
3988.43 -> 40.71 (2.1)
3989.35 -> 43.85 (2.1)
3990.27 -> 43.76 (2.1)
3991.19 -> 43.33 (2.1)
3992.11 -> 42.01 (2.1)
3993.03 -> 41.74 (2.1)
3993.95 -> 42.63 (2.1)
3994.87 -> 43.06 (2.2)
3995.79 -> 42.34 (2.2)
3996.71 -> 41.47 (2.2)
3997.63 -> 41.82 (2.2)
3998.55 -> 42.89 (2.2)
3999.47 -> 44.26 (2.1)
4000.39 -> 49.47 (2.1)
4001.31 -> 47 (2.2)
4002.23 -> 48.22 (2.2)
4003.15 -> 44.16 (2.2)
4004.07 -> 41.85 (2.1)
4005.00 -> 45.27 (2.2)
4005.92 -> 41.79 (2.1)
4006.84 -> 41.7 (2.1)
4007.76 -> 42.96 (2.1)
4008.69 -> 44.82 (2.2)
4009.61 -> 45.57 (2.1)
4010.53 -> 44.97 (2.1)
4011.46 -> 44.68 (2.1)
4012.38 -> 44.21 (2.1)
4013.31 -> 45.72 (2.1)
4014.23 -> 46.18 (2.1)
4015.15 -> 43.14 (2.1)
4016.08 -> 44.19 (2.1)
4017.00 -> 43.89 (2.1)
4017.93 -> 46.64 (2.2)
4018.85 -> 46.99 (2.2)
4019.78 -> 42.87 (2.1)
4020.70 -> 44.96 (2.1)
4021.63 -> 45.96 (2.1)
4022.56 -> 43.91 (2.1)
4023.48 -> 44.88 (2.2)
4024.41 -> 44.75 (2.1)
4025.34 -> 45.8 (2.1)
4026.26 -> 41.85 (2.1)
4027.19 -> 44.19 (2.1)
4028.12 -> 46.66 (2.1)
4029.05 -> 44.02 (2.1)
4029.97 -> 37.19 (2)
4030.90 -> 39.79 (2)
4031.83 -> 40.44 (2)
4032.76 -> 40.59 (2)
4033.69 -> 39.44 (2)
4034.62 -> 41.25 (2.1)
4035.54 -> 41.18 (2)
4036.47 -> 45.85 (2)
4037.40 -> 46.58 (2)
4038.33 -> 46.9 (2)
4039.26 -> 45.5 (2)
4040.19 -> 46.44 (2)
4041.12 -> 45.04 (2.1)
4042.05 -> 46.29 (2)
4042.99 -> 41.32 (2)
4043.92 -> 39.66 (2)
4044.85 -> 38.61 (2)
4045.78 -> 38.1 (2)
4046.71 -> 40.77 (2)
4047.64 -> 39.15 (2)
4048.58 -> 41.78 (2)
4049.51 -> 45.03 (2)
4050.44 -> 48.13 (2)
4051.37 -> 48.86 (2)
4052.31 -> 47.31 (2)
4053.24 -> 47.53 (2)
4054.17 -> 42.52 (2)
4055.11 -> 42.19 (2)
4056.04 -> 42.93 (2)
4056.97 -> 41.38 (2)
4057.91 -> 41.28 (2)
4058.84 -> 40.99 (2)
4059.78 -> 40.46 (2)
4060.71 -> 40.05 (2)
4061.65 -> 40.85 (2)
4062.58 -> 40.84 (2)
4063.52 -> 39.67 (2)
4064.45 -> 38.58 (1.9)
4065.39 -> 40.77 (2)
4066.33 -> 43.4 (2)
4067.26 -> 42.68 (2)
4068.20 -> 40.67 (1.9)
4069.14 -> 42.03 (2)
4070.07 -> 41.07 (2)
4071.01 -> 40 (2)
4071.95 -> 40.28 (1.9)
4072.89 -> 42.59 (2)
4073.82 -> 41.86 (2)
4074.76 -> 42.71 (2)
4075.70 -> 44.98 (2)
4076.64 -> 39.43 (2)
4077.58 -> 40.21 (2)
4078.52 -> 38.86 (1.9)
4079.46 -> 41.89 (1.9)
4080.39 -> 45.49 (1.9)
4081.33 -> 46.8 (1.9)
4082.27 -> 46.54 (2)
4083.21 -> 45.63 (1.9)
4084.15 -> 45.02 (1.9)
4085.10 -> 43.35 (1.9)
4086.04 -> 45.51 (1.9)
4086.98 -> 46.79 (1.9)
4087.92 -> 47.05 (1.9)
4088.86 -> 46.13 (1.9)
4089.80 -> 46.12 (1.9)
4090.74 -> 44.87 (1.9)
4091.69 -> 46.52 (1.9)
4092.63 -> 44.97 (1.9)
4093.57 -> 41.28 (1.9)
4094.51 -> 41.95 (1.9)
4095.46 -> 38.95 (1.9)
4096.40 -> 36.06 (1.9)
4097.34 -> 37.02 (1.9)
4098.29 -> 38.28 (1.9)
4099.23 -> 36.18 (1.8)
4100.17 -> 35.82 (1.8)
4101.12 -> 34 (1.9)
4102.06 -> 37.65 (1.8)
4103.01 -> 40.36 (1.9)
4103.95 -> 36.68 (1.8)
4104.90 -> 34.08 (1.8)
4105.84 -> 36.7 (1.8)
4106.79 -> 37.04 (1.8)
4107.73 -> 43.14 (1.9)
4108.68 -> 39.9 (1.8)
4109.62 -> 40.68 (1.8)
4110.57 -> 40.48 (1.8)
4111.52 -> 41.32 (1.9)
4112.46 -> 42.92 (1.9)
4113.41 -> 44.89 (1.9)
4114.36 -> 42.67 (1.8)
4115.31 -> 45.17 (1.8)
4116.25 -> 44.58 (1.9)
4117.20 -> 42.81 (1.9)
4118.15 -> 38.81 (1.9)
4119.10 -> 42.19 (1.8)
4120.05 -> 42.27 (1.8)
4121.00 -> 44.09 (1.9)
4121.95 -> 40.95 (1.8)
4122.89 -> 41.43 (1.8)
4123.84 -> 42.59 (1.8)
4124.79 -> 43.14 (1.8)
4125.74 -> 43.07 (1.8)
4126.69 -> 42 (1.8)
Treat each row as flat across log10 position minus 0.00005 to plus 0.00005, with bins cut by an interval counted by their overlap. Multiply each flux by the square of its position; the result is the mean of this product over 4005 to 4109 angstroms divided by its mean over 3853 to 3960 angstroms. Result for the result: 1.5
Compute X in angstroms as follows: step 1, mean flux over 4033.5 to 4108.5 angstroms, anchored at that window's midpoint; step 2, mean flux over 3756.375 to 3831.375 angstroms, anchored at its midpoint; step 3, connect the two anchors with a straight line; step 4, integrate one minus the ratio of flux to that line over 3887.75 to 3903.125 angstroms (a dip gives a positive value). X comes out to 1.55 angstroms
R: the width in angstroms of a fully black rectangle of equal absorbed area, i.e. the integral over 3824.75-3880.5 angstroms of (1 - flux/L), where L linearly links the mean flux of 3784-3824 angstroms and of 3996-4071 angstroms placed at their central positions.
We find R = 9.1 angstroms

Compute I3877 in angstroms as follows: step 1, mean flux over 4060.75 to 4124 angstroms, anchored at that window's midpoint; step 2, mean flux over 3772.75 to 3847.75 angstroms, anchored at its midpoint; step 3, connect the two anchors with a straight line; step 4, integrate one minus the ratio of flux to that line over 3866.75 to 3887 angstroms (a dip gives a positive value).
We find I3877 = 1.1 angstroms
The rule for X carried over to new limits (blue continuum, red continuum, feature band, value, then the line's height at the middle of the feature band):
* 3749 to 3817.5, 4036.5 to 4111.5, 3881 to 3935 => 7.48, 35.2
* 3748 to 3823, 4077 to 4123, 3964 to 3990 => 4.78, 37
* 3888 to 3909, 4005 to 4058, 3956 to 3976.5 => 6.45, 37.9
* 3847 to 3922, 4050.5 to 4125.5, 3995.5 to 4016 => -3.63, 37.6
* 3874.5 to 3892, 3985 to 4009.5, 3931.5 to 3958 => 5.22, 36.3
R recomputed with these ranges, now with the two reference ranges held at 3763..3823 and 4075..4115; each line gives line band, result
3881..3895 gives 2.43 angstroms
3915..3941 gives 6.58 angstroms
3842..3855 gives 1.11 angstroms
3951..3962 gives 0.71 angstroms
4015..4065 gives -4.42 angstroms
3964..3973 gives 4.22 angstroms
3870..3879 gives 0.95 angstroms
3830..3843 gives 4.28 angstroms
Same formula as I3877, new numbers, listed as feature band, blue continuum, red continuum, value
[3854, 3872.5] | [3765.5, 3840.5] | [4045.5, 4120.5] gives 0.88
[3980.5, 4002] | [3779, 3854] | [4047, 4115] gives -2.18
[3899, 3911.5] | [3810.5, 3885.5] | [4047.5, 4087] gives -1.01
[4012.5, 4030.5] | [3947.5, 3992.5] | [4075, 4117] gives -4.14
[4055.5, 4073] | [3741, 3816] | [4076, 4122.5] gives -0.31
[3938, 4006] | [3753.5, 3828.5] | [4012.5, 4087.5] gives 8.89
